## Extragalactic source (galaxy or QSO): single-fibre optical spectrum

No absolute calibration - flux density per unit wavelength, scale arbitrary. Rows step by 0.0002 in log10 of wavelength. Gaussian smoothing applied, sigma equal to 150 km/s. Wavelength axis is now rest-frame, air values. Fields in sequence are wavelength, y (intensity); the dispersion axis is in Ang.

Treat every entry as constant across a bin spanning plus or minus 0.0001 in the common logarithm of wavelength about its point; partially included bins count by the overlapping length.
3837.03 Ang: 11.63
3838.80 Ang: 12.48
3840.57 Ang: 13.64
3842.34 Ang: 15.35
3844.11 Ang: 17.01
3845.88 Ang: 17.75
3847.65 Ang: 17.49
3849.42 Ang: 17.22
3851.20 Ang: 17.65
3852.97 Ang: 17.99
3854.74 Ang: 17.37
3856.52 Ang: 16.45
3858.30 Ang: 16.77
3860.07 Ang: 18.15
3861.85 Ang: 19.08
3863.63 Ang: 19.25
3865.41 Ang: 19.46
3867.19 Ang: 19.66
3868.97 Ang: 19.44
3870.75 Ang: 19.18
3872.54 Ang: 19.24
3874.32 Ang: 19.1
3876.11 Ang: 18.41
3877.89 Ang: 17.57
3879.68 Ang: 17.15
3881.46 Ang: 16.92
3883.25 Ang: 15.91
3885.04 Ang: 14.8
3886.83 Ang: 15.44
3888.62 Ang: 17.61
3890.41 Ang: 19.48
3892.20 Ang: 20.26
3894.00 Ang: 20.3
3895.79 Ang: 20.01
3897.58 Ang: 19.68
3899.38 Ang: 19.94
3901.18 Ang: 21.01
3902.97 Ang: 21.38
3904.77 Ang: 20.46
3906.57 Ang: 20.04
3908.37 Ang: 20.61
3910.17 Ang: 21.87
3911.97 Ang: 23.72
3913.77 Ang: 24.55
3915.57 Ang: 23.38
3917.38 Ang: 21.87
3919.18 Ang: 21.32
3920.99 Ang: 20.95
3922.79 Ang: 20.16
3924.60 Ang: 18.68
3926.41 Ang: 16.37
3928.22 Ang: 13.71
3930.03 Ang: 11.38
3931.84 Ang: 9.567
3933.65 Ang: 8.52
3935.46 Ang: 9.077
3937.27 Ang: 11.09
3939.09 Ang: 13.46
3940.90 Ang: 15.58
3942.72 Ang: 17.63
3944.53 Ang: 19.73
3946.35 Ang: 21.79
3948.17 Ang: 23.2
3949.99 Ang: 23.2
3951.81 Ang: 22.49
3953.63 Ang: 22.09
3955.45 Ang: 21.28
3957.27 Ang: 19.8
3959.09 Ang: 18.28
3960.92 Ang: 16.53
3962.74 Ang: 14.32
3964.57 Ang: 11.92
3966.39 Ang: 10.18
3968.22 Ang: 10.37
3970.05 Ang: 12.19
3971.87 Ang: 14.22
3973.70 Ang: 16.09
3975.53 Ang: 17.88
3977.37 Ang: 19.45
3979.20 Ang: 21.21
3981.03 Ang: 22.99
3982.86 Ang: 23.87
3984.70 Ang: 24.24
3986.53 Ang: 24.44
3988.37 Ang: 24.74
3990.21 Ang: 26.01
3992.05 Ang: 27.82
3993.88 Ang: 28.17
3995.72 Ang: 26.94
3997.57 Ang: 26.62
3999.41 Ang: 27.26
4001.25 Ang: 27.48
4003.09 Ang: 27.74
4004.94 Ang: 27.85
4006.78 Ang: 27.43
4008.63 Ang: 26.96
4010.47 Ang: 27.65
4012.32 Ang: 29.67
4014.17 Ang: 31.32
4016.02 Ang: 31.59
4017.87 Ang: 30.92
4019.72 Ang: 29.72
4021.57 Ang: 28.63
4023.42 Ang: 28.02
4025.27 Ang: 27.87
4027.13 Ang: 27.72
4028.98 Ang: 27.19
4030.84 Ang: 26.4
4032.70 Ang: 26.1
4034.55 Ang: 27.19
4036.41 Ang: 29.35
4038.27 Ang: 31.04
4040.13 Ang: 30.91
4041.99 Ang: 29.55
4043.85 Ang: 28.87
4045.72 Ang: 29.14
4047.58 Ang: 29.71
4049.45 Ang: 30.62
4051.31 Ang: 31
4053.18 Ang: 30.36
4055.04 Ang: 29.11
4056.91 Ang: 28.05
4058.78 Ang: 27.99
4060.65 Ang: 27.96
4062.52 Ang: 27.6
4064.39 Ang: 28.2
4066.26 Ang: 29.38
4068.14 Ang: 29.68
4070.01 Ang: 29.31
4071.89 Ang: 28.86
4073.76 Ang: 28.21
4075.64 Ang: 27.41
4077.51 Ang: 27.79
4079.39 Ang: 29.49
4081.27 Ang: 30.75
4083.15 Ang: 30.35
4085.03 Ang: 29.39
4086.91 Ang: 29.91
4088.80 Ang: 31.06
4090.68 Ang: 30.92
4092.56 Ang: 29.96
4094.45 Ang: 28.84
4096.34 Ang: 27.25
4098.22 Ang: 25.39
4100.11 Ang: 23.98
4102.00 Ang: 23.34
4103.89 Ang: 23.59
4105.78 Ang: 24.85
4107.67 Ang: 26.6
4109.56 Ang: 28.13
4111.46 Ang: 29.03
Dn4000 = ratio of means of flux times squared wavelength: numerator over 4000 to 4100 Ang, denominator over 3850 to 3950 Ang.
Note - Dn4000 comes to 1.70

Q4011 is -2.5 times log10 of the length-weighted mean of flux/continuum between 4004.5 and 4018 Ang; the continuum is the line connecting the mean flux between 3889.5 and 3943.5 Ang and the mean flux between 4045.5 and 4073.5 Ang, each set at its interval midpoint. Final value -0.15 mag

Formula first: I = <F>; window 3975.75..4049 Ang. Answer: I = 27.4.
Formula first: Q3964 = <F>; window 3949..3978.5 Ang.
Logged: 16.9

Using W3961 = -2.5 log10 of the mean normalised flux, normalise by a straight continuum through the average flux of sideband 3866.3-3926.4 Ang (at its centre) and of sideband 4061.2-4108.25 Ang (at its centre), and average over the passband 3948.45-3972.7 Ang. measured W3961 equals 0.31 mag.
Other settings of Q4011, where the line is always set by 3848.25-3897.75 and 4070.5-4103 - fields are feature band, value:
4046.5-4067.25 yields -0.082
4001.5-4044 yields -0.134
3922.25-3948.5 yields 0.369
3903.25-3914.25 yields -0.097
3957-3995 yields 0.200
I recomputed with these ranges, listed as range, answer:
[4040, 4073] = 29.2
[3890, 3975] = 17.9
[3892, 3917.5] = 21.3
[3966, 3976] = 13.5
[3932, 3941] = 11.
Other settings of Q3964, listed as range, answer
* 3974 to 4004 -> 24.6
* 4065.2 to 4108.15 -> 28.1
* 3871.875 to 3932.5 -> 18.9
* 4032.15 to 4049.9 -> 29.3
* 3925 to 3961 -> 16.8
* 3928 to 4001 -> 18.9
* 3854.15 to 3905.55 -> 18.6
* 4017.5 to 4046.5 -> 28.6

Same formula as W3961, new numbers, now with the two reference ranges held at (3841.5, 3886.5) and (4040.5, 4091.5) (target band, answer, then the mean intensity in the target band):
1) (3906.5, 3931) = 0.05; 19.9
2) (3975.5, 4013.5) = -0.02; 25.8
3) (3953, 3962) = 0.19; 19.4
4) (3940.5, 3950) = 0.12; 20.1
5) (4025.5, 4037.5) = 0.00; 27.4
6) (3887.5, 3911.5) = -0.02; 20.2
